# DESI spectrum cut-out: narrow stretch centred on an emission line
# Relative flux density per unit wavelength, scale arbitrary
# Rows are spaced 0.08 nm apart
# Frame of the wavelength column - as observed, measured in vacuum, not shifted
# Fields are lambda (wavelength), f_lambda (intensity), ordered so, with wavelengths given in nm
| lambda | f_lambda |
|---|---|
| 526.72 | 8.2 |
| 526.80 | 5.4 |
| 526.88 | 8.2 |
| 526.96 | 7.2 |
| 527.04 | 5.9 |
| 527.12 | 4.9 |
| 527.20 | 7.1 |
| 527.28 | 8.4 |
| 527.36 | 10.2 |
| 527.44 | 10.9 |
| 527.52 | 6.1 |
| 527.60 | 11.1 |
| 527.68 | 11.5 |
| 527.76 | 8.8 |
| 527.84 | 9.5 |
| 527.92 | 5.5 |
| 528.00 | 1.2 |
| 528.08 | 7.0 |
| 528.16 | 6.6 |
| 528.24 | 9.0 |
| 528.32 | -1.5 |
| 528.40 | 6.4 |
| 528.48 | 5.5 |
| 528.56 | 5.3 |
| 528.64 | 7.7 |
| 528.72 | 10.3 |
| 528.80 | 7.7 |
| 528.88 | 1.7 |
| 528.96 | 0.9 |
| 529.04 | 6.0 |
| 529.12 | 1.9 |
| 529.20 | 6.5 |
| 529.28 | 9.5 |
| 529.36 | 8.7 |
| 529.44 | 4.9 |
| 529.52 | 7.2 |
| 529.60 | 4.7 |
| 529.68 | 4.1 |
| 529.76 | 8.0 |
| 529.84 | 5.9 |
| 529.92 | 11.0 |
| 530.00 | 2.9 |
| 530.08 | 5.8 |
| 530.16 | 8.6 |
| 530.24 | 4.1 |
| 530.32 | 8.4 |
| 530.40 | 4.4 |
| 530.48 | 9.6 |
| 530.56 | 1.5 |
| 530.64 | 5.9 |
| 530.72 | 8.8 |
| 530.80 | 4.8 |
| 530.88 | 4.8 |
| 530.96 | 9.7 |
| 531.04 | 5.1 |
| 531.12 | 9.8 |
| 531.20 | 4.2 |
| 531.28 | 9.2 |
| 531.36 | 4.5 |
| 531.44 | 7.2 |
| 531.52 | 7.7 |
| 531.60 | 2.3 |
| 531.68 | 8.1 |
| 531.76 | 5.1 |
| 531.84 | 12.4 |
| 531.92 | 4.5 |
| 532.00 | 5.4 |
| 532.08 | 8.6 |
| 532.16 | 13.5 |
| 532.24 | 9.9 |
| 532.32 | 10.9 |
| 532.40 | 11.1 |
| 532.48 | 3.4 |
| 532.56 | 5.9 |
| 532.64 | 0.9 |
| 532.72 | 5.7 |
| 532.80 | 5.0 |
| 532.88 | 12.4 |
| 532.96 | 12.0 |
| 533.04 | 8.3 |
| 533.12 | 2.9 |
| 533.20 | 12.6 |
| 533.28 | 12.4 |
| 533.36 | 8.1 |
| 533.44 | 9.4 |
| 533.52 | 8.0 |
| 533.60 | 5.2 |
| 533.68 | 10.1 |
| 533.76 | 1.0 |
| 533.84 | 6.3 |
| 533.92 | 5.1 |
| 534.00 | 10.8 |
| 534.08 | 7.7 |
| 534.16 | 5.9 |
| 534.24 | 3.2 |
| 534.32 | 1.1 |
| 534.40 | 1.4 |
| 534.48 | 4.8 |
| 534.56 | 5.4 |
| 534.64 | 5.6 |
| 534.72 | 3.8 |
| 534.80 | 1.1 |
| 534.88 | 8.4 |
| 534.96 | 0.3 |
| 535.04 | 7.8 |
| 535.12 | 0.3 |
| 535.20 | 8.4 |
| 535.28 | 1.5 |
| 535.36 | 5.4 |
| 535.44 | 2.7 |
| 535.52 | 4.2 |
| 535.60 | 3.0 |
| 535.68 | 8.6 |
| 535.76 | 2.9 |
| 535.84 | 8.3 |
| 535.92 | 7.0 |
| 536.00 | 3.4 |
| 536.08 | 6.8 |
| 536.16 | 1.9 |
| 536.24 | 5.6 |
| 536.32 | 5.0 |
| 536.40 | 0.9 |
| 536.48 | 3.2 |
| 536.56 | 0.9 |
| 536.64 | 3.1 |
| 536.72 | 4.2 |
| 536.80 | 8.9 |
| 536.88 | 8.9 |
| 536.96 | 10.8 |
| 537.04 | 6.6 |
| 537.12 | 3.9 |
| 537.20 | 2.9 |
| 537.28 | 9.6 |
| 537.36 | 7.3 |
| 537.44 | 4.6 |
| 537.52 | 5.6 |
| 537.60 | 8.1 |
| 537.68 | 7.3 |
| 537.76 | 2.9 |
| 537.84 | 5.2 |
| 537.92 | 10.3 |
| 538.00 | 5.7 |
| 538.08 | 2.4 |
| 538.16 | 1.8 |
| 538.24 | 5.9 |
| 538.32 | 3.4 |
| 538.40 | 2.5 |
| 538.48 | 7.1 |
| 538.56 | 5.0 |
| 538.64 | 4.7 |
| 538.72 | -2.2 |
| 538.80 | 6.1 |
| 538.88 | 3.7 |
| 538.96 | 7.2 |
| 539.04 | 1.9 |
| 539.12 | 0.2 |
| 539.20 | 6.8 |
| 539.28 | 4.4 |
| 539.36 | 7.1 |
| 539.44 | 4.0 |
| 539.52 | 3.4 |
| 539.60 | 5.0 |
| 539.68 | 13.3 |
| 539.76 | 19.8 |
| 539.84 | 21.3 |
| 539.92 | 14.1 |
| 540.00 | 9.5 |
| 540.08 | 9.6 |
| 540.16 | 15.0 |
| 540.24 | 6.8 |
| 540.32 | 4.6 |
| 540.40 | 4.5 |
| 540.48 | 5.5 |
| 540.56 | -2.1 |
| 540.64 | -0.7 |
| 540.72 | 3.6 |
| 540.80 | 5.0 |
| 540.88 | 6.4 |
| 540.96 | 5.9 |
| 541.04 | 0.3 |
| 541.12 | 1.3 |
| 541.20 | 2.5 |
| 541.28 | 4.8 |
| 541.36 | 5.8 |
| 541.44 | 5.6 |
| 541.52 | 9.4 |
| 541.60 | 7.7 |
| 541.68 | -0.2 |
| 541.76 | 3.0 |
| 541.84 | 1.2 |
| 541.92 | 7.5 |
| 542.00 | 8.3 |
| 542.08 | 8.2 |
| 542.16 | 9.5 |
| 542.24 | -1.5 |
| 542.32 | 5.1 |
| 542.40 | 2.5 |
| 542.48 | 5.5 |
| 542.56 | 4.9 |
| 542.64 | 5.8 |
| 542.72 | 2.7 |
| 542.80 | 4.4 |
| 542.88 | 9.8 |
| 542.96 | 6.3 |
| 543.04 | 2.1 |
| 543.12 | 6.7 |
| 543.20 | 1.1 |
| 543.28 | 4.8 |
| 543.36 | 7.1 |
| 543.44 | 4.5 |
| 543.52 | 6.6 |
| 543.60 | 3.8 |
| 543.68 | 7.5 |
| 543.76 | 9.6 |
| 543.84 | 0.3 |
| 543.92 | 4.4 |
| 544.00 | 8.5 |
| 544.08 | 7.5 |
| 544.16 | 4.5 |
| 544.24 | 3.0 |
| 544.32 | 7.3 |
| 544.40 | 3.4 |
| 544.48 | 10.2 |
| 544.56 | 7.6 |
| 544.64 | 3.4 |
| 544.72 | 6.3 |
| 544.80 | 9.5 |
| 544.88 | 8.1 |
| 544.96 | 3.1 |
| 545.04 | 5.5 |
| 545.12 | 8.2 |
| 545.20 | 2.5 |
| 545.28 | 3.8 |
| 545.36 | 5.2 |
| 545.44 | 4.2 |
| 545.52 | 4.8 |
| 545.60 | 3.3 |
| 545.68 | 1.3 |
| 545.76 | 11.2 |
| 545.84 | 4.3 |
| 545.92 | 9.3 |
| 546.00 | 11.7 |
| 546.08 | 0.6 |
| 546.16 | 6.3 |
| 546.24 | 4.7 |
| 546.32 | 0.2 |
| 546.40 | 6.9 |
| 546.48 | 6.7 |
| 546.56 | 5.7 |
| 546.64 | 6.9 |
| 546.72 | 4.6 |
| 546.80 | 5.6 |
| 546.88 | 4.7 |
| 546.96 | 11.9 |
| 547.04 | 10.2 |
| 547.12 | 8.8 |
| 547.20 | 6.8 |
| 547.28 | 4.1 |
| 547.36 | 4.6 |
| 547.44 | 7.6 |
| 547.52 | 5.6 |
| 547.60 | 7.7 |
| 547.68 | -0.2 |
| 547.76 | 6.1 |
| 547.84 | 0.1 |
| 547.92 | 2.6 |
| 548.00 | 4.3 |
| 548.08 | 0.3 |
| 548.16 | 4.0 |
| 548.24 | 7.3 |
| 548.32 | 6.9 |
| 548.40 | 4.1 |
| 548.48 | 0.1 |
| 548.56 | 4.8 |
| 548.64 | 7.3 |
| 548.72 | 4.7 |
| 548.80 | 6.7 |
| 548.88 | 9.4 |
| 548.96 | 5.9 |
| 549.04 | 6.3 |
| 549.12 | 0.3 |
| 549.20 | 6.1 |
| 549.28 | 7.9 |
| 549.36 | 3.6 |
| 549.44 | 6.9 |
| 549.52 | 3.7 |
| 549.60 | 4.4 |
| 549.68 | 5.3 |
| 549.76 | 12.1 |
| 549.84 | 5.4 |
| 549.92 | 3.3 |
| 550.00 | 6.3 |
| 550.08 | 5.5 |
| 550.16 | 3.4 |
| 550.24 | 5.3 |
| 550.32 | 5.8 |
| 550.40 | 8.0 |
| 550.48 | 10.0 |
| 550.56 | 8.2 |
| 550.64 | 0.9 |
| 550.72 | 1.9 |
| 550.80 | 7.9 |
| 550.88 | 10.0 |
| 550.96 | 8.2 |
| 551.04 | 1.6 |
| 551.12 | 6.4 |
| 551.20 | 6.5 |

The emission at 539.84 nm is H-gamma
